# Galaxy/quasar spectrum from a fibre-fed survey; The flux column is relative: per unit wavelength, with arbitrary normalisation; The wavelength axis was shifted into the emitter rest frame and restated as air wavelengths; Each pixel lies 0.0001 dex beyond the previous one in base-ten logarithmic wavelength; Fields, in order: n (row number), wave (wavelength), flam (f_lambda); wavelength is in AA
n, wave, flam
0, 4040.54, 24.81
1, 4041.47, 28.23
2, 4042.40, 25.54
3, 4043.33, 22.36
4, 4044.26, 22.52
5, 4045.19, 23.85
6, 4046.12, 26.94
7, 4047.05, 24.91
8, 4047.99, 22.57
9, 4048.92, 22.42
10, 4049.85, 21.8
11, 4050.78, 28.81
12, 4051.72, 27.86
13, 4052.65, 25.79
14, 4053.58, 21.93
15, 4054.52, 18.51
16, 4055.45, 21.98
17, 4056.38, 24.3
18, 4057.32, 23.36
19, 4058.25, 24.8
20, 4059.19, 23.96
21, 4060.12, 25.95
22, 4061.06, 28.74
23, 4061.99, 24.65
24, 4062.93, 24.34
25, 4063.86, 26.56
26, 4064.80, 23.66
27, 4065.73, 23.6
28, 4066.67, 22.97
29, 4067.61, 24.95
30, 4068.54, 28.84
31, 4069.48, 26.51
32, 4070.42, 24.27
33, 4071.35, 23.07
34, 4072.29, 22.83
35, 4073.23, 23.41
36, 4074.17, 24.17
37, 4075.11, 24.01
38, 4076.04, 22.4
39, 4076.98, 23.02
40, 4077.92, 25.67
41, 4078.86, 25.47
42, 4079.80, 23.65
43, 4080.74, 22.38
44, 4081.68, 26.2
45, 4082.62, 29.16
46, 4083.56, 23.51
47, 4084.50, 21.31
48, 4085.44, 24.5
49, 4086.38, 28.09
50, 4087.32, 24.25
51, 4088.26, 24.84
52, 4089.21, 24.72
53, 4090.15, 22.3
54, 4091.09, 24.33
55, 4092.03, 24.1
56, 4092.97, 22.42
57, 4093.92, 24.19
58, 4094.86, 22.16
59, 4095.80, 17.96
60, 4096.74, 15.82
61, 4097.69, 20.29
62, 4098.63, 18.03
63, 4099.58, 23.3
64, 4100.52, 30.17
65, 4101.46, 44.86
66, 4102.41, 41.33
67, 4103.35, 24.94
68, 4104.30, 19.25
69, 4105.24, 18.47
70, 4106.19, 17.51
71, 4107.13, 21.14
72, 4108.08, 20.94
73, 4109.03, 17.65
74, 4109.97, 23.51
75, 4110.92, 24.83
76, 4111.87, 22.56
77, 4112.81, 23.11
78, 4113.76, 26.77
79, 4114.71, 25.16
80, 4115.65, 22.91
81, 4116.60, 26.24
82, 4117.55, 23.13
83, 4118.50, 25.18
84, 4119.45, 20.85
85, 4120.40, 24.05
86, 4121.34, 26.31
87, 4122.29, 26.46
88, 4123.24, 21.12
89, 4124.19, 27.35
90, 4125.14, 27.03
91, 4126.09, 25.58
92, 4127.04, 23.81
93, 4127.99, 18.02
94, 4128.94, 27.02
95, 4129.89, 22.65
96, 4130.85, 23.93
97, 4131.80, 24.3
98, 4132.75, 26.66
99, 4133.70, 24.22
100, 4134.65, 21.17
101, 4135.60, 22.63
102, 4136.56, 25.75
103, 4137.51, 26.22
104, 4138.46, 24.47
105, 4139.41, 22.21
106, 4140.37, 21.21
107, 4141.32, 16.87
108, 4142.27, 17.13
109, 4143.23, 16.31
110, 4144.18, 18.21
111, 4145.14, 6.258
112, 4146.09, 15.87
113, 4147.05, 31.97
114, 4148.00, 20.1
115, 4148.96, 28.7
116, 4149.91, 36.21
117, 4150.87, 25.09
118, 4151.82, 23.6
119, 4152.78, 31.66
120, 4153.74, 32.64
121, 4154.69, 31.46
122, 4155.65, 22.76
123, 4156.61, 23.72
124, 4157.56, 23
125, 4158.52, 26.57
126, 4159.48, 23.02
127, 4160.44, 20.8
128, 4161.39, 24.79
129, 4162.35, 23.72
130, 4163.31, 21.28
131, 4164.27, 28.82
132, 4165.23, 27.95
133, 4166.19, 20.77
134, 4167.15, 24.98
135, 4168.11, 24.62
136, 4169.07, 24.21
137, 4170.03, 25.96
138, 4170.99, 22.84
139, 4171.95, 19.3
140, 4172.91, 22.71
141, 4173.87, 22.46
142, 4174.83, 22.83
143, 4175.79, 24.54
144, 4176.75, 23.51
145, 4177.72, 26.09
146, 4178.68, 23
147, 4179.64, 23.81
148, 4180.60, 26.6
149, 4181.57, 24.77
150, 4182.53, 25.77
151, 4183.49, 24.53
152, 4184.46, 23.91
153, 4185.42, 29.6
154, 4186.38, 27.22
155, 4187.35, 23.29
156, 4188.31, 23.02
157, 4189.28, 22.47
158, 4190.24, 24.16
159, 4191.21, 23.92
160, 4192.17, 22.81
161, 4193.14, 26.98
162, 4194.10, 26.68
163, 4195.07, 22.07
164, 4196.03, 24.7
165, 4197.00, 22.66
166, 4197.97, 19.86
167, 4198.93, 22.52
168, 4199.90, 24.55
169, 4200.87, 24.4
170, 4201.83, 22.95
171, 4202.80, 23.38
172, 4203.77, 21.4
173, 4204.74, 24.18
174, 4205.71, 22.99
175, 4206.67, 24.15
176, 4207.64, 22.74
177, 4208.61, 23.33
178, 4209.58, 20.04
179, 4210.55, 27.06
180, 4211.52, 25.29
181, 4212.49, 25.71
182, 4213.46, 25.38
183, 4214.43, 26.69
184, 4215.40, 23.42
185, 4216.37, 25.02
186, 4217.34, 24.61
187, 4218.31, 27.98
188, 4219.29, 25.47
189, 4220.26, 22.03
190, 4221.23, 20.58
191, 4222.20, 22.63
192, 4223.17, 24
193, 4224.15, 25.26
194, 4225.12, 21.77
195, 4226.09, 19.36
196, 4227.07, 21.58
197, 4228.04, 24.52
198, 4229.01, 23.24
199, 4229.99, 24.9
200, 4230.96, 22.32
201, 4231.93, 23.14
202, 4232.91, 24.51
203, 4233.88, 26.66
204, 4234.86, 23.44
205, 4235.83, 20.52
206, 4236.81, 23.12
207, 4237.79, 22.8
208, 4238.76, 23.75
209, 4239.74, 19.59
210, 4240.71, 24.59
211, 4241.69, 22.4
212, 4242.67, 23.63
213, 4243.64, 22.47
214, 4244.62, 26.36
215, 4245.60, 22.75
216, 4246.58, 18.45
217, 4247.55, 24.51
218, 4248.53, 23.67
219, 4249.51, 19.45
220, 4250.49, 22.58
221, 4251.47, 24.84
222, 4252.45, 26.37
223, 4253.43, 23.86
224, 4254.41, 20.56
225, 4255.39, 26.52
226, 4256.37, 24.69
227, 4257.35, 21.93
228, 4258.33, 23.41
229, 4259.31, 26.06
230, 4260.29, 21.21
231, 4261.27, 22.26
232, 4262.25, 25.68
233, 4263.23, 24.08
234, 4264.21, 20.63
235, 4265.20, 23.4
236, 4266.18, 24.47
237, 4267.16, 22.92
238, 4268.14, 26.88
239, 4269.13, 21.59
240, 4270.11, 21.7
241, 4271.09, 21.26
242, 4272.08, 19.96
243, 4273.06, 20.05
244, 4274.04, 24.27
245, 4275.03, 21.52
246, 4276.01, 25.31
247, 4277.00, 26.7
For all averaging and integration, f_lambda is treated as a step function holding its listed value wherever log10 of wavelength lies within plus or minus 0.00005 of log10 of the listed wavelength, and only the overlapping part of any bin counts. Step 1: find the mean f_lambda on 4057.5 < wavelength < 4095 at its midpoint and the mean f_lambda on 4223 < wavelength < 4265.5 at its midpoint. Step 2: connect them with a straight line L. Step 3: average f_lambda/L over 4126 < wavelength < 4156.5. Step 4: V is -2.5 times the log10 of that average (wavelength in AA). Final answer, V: 0.02 mag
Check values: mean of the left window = 24.5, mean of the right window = 23.2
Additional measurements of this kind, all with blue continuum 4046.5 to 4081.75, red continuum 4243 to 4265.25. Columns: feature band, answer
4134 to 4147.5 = 0.17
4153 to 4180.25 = -0.03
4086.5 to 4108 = 0.01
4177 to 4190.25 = -0.05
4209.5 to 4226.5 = -0.03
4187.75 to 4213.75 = 0.00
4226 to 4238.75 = 0.01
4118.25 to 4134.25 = -0.02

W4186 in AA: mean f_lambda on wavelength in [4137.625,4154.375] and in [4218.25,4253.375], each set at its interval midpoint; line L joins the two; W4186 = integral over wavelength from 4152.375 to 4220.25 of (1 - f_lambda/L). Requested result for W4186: -4.0 AA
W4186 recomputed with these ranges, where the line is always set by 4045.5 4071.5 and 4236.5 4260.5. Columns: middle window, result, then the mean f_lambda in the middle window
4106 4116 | 0.7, 22.5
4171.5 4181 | 0.1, 23.5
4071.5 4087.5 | 0.1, 24.3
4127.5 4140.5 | 0.2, 23.7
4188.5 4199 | 0.0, 23.6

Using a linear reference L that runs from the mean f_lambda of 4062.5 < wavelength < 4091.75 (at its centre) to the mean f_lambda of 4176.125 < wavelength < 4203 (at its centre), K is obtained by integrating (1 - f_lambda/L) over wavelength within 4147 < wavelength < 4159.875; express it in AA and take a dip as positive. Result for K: -1.4 AA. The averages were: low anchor 24.5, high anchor 24.3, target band 27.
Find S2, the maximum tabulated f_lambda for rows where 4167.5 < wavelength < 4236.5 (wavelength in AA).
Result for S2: 29.6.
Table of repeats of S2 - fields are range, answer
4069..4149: 44.86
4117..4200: 36.21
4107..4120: 26.77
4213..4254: 27.98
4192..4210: 26.98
